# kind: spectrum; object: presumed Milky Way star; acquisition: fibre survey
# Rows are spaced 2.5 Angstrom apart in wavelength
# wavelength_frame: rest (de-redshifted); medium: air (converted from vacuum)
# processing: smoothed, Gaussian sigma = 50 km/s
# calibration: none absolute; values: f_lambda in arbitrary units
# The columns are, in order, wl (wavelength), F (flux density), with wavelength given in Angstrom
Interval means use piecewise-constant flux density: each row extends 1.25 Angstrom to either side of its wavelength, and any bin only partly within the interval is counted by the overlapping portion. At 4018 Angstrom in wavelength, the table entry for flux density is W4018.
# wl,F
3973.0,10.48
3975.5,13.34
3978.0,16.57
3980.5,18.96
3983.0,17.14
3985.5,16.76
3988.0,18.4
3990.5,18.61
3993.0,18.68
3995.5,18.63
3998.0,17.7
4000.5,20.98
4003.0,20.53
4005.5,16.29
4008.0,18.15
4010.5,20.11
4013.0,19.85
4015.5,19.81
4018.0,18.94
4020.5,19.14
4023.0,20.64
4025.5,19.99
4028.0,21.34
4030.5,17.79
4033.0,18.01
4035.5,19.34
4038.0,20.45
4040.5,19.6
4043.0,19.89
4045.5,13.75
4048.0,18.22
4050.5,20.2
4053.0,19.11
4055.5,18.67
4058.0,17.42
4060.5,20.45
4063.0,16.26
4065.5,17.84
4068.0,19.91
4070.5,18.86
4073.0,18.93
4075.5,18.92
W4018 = 18.94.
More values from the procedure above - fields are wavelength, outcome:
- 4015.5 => 19.81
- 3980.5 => 18.96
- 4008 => 18.15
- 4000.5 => 20.98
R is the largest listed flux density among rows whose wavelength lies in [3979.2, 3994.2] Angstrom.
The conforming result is 18.96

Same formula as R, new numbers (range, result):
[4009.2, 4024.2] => 20.64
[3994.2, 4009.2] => 20.98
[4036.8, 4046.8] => 20.45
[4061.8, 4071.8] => 19.91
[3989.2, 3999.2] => 18.68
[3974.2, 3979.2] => 16.57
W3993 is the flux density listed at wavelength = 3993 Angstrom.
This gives 18.68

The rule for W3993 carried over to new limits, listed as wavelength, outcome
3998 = 17.7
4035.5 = 19.34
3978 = 16.57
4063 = 16.26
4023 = 20.64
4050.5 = 20.2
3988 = 18.4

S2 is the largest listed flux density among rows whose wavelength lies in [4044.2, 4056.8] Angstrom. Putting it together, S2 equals 20.2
